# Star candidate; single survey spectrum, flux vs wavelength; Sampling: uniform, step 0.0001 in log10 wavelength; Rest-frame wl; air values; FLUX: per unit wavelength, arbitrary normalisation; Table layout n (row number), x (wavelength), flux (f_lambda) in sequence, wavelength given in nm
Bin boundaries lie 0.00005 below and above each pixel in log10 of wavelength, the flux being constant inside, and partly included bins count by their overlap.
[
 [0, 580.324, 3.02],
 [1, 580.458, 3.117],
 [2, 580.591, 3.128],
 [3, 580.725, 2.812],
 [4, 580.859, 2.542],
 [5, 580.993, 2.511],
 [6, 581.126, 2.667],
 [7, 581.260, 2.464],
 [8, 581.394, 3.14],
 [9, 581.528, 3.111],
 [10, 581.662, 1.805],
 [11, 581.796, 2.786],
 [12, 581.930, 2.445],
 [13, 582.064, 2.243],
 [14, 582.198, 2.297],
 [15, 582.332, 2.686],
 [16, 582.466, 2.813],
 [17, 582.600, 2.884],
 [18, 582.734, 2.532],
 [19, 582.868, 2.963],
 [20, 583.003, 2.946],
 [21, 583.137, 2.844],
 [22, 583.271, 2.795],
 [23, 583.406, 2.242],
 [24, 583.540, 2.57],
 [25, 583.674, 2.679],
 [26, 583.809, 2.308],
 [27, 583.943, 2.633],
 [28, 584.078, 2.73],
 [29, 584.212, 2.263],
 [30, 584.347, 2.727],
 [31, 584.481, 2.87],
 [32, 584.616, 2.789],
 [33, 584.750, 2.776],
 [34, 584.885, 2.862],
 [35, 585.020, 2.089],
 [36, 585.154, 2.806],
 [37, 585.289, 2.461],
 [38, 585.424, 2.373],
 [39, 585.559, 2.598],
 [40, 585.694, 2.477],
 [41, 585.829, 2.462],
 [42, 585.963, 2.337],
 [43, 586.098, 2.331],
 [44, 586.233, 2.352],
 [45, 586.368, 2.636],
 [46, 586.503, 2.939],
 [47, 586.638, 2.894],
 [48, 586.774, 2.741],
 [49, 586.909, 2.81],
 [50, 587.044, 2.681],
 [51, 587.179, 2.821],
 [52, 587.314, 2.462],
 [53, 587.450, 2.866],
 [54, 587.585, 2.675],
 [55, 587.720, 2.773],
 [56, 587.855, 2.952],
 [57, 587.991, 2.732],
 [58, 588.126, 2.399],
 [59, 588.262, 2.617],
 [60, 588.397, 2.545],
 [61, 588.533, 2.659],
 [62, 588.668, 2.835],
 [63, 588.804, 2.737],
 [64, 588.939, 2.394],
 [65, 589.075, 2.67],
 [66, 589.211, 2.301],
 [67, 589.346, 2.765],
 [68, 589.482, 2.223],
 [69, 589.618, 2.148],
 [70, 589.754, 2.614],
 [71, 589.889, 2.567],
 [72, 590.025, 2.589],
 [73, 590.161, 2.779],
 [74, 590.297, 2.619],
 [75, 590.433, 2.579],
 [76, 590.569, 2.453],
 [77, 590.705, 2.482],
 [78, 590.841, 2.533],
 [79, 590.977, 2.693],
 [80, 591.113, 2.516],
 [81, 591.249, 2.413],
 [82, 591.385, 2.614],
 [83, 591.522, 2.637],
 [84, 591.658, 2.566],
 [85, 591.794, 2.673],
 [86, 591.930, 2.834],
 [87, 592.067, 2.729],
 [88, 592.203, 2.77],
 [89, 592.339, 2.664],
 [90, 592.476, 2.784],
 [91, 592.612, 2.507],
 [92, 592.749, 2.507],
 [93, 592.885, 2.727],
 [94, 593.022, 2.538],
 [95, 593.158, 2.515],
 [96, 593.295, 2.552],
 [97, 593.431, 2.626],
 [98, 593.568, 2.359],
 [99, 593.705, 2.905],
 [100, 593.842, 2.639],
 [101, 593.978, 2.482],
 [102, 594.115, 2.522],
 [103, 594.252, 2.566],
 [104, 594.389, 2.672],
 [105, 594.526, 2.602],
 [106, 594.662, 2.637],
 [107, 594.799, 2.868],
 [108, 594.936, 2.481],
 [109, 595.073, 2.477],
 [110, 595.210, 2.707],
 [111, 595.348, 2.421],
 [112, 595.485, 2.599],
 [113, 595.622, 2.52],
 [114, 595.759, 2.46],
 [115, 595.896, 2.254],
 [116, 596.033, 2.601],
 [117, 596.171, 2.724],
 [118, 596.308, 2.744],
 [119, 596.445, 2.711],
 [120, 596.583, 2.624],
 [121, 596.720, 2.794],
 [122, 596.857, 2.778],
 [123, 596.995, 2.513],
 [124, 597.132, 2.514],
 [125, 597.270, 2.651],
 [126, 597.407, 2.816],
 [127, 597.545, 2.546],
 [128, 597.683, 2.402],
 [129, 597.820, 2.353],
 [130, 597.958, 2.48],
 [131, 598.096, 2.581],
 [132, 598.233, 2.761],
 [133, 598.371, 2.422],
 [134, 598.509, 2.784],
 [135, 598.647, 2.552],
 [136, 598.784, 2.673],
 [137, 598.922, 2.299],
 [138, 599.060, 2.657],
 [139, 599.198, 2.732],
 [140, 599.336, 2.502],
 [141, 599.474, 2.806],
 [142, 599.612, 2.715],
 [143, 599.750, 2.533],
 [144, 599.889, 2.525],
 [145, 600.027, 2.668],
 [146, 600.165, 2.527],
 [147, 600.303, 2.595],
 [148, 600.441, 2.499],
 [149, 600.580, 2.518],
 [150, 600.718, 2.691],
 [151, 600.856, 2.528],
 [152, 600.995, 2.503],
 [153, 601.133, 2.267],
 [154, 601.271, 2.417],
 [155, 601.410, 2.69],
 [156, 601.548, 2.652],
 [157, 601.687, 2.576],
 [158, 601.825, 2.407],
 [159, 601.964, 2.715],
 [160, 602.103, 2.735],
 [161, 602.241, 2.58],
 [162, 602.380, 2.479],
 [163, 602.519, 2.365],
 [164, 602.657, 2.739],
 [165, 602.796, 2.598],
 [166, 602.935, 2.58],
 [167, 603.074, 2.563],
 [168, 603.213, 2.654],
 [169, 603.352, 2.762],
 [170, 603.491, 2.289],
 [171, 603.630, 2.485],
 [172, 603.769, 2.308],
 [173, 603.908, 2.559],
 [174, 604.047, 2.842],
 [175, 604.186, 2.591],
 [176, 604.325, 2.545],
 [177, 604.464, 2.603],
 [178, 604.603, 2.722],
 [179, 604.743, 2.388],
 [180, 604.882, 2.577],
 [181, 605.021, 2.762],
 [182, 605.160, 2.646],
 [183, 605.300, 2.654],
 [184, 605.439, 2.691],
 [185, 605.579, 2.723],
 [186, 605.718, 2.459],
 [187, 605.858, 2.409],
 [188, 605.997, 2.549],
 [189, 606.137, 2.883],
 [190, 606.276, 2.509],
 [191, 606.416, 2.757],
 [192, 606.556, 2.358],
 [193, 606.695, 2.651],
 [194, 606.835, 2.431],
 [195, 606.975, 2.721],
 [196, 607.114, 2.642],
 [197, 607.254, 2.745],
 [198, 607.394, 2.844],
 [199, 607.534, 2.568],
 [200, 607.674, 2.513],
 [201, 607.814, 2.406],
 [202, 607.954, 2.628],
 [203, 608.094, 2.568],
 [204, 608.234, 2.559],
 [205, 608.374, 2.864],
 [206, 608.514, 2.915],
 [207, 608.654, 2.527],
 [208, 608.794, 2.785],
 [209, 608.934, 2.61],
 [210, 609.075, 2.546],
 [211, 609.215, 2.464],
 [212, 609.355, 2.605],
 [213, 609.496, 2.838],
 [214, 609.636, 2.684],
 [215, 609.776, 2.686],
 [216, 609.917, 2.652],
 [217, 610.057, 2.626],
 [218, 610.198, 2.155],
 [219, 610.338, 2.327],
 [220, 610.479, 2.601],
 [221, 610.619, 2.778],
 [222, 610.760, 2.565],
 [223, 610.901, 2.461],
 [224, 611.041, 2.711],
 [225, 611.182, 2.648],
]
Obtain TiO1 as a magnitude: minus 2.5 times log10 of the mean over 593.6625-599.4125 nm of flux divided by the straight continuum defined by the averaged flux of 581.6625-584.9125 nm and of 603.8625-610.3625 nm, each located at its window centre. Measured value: 0.012 mag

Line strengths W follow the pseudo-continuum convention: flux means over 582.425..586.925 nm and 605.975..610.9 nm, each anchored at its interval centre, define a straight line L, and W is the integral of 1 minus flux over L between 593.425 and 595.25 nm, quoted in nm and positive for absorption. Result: 0.01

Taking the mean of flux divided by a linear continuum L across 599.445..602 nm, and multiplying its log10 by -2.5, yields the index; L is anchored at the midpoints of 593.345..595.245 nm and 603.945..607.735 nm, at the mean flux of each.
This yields 0.02 mag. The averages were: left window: 2.61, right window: 2.62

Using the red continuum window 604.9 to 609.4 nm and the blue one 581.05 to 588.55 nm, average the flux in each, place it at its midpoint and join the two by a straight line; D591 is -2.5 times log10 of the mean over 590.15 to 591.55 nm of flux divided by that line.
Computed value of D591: 0.028 mag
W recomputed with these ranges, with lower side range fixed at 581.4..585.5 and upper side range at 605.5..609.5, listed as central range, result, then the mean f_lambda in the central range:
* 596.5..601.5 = 0.07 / 2.58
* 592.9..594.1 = 0.02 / 2.58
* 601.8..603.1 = 0.02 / 2.58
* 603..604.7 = 0.03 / 2.57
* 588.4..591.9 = 0.07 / 2.57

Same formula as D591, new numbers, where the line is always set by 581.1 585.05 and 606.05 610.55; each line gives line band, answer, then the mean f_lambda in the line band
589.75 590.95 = 0.020 mag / 2.58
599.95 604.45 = 0.025 mag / 2.56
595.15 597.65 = 0.008 mag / 2.61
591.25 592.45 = -0.018 mag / 2.67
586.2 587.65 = -0.037 mag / 2.72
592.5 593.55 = 0.025 mag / 2.57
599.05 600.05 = -0.007 mag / 2.64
